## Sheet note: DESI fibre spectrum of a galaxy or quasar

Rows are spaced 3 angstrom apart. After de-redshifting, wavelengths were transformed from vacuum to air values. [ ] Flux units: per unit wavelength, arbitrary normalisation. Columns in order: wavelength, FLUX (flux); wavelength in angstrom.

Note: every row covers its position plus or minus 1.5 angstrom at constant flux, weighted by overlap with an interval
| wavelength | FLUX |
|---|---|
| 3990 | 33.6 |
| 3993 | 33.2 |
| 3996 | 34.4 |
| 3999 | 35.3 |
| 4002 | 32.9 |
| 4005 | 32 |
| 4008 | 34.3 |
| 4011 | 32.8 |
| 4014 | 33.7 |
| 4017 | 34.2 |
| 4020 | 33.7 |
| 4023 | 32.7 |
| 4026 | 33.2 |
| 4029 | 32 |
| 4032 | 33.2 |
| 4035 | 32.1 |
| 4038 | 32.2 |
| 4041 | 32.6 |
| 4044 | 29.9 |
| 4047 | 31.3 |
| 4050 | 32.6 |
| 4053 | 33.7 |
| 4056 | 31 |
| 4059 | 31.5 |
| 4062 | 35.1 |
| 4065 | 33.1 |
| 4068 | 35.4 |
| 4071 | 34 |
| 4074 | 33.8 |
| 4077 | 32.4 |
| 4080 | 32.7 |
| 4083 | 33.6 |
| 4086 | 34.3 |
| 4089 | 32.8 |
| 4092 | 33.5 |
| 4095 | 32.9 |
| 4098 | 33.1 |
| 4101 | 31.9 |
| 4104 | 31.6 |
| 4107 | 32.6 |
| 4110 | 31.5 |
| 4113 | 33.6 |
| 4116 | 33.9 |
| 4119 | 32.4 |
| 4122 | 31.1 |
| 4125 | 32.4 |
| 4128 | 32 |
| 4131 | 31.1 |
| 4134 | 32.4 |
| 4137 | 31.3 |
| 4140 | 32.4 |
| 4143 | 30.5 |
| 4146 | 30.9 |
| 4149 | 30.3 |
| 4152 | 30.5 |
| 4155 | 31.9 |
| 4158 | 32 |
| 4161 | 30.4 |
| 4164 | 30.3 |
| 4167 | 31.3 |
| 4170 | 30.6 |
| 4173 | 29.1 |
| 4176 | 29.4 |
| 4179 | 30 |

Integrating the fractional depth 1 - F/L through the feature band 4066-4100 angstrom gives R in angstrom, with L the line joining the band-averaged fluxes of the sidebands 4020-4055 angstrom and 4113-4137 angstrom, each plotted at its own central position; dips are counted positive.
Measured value -1.25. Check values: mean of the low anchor 32.4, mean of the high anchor 32.2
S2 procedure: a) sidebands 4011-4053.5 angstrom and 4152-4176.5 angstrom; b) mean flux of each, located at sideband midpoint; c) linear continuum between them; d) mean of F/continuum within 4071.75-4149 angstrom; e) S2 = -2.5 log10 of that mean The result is -0.03 mag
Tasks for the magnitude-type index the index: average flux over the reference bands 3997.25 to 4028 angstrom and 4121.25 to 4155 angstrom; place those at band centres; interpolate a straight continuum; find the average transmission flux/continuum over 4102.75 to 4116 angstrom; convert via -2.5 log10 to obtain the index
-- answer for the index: -0.02 mag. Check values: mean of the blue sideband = 33.5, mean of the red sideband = 31.4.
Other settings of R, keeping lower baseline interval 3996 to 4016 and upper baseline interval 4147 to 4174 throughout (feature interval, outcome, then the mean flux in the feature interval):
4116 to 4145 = -0.5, 31.8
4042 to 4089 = -0.7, 33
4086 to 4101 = -0.5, 33.1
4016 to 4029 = 0.0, 33.3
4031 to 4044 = 0.3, 32.2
